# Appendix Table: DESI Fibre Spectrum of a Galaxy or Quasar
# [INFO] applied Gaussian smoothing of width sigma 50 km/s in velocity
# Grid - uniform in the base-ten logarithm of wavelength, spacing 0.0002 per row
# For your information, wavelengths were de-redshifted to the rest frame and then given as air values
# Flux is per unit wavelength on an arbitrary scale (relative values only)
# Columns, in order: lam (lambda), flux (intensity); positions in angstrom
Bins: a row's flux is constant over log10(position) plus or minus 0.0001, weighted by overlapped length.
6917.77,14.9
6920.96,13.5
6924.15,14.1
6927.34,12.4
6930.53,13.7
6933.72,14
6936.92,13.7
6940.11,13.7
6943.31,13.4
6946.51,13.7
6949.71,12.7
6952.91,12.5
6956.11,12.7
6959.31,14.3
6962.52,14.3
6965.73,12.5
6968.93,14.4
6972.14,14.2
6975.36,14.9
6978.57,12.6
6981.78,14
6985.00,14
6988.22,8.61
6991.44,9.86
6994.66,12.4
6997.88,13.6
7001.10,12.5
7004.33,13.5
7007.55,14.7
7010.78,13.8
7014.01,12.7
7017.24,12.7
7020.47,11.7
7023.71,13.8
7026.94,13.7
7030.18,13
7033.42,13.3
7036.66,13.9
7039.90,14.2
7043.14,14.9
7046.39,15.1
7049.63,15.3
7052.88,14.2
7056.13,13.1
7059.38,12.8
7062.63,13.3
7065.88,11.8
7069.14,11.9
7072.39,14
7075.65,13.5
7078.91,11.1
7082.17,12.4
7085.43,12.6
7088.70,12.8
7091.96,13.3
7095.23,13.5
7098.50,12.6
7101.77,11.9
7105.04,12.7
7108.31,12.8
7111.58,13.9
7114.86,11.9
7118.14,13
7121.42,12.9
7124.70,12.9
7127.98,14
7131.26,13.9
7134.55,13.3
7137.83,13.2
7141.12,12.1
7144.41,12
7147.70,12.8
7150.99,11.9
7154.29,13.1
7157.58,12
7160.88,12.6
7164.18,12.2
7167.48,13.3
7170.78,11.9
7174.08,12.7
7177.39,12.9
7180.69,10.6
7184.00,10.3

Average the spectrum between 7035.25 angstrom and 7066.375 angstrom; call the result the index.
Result 13.9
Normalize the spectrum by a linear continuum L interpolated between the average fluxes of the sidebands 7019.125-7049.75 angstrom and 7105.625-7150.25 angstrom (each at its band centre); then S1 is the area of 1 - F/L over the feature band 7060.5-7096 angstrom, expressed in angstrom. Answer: 1.8 angstrom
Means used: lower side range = 13.8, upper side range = 13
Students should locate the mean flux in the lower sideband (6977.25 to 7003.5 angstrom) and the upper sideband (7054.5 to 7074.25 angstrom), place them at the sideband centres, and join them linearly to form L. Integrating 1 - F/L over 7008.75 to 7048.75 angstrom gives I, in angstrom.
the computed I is -3.4 angstrom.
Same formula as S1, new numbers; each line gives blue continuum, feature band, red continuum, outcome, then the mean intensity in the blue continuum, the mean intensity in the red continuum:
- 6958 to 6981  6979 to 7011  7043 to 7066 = 2.8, 13.9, 13.9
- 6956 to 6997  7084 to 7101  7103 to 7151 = 0.0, 13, 12.9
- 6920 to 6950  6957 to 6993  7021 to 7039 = 1.2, 13.5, 13.5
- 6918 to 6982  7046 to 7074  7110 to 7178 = -0.6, 13.6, 12.8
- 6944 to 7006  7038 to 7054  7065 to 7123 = -2.4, 13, 12.7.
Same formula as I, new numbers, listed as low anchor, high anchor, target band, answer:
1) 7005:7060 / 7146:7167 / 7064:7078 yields 0.6 angstrom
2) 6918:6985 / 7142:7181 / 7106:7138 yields -1.4 angstrom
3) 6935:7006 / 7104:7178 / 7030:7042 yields -0.7 angstrom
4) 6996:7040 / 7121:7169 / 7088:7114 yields 0.2 angstrom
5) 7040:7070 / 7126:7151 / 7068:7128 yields 2.3 angstrom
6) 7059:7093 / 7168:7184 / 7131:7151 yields -0.9 angstrom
